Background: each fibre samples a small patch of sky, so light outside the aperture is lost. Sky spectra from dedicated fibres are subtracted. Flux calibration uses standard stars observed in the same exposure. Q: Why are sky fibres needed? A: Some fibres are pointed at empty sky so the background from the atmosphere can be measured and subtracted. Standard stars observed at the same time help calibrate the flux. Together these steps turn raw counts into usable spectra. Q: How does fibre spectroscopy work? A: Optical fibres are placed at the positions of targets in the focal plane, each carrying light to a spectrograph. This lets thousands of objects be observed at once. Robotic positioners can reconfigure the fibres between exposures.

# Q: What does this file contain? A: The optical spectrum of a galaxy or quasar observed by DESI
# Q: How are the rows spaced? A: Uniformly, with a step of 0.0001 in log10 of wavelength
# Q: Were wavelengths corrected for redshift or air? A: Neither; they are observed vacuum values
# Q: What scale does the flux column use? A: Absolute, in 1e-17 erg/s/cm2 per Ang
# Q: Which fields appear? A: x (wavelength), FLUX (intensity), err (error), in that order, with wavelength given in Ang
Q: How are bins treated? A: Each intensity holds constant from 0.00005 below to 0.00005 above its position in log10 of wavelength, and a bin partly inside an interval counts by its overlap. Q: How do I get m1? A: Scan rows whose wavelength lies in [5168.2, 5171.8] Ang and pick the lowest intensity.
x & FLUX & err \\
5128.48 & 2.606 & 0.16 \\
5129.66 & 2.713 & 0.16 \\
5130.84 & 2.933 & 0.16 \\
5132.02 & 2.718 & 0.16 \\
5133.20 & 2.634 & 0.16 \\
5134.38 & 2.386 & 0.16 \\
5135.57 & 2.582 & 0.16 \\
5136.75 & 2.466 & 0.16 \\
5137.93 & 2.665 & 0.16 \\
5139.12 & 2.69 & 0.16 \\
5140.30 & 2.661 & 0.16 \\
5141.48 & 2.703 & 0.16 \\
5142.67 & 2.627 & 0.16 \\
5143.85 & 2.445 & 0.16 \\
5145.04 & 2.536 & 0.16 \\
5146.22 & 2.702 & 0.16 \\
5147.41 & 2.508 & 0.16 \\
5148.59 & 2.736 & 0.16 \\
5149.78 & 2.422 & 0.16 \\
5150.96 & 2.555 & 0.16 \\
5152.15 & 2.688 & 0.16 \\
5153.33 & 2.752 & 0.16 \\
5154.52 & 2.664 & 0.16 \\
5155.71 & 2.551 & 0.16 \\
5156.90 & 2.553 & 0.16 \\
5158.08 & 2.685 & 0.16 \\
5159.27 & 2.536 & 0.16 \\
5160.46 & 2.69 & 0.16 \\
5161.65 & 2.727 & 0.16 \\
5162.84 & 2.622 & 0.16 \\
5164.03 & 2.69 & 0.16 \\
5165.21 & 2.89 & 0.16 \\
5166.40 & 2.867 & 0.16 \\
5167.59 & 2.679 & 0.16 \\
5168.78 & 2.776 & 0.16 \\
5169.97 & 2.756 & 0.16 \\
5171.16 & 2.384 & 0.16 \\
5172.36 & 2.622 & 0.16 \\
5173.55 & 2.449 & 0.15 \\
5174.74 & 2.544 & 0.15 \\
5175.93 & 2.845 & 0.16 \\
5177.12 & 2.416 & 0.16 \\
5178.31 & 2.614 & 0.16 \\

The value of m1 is 2.384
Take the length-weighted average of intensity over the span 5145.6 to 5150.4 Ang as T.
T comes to 2.6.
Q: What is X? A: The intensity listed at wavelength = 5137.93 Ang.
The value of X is 2.665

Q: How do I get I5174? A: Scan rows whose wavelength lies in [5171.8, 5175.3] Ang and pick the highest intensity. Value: 2.622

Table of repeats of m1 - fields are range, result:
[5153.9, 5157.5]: 2.551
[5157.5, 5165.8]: 2.536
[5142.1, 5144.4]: 2.445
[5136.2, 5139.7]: 2.466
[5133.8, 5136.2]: 2.386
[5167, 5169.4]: 2.679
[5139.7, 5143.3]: 2.627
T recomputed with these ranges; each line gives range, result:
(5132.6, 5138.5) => 2.55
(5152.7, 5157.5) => 2.63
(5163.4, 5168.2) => 2.78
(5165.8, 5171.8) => 2.69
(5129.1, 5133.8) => 2.75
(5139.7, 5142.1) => 2.68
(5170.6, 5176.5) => 2.57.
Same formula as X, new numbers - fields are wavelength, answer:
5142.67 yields 2.627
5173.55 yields 2.449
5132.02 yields 2.718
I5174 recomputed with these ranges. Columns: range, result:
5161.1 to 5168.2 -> 2.89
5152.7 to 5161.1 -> 2.752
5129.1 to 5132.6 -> 2.933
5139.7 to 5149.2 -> 2.736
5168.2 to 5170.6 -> 2.776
